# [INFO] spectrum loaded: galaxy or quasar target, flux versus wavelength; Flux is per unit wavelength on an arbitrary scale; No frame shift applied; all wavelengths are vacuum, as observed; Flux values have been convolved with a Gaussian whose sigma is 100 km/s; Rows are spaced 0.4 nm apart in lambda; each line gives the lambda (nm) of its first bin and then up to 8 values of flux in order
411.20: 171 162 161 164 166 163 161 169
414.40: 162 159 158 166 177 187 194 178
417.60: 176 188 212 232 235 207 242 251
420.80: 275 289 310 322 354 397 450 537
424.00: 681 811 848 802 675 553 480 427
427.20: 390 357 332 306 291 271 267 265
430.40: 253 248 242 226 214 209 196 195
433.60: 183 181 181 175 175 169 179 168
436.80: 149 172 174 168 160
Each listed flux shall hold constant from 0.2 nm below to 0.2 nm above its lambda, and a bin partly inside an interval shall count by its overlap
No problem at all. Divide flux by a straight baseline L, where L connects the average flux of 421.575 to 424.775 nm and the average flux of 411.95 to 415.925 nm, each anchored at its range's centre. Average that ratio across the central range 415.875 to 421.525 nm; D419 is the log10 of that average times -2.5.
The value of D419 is 0.48 mag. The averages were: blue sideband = 163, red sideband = 512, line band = 220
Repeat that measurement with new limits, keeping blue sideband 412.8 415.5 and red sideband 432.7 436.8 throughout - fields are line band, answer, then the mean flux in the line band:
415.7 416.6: -0.10 mag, 180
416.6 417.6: -0.12 mag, 184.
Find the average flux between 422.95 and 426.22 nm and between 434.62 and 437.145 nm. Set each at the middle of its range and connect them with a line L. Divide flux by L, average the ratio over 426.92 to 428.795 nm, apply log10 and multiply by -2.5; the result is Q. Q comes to 0.45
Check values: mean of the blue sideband 664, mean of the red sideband 169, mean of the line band 344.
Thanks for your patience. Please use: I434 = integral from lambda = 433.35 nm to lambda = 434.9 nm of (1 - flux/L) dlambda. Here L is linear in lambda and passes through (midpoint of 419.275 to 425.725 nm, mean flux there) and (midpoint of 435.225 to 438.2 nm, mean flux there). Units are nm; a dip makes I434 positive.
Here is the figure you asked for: 0.28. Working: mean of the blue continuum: 459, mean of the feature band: 181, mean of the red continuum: 169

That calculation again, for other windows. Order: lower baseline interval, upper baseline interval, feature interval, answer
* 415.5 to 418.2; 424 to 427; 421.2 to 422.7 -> 0.44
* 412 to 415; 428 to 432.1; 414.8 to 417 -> 0.04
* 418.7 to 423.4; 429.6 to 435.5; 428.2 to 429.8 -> -0.30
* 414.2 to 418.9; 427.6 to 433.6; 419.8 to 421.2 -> -0.41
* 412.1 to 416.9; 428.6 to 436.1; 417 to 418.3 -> -0.05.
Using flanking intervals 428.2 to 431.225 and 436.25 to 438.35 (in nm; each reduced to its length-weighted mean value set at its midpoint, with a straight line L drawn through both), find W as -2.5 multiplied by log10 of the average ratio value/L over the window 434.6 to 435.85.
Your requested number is 0.12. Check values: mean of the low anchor 269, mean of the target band 173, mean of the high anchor 166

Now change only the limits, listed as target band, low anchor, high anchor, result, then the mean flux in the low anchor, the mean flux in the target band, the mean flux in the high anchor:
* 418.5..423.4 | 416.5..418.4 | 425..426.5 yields 0.27 mag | 187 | 295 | 637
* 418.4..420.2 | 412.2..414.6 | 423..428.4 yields 0.47 mag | 164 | 227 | 555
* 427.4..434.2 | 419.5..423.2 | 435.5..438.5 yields -0.12 mag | 305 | 249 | 168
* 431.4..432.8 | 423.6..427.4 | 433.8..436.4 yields 0.42 mag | 625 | 213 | 176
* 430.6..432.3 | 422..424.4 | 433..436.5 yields 0.17 mag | 498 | 231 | 179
